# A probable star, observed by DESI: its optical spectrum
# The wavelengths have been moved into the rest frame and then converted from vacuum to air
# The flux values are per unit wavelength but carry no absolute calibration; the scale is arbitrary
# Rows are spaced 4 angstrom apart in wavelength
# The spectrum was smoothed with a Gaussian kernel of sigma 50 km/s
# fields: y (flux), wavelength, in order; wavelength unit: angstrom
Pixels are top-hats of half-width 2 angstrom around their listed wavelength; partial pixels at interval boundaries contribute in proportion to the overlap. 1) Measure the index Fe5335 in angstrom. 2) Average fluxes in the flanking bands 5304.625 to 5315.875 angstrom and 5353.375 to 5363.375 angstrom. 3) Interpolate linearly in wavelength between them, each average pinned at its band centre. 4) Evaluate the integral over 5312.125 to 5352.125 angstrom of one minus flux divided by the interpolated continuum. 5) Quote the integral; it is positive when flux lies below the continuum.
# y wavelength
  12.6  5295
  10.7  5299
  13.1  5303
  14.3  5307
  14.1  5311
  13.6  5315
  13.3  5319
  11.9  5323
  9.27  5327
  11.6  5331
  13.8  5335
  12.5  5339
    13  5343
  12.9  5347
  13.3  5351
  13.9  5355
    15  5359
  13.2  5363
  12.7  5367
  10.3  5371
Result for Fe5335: 4.4 angstrom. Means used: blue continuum 14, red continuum 14.2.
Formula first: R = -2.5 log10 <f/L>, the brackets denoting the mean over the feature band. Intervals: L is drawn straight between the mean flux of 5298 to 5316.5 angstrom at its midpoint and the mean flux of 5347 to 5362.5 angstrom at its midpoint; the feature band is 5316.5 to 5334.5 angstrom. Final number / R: 0.15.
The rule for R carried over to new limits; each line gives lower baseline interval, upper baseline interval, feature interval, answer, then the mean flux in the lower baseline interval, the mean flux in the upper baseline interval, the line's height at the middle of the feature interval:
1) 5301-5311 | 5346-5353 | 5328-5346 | 0.065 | 13.8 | 13.1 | 13.3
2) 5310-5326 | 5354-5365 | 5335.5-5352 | 0.052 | 12.9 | 14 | 13.6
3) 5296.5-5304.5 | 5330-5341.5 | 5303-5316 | -0.151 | 11.9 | 12.7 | 12.1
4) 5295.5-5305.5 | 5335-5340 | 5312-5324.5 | -0.044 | 12.1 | 13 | 12.6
